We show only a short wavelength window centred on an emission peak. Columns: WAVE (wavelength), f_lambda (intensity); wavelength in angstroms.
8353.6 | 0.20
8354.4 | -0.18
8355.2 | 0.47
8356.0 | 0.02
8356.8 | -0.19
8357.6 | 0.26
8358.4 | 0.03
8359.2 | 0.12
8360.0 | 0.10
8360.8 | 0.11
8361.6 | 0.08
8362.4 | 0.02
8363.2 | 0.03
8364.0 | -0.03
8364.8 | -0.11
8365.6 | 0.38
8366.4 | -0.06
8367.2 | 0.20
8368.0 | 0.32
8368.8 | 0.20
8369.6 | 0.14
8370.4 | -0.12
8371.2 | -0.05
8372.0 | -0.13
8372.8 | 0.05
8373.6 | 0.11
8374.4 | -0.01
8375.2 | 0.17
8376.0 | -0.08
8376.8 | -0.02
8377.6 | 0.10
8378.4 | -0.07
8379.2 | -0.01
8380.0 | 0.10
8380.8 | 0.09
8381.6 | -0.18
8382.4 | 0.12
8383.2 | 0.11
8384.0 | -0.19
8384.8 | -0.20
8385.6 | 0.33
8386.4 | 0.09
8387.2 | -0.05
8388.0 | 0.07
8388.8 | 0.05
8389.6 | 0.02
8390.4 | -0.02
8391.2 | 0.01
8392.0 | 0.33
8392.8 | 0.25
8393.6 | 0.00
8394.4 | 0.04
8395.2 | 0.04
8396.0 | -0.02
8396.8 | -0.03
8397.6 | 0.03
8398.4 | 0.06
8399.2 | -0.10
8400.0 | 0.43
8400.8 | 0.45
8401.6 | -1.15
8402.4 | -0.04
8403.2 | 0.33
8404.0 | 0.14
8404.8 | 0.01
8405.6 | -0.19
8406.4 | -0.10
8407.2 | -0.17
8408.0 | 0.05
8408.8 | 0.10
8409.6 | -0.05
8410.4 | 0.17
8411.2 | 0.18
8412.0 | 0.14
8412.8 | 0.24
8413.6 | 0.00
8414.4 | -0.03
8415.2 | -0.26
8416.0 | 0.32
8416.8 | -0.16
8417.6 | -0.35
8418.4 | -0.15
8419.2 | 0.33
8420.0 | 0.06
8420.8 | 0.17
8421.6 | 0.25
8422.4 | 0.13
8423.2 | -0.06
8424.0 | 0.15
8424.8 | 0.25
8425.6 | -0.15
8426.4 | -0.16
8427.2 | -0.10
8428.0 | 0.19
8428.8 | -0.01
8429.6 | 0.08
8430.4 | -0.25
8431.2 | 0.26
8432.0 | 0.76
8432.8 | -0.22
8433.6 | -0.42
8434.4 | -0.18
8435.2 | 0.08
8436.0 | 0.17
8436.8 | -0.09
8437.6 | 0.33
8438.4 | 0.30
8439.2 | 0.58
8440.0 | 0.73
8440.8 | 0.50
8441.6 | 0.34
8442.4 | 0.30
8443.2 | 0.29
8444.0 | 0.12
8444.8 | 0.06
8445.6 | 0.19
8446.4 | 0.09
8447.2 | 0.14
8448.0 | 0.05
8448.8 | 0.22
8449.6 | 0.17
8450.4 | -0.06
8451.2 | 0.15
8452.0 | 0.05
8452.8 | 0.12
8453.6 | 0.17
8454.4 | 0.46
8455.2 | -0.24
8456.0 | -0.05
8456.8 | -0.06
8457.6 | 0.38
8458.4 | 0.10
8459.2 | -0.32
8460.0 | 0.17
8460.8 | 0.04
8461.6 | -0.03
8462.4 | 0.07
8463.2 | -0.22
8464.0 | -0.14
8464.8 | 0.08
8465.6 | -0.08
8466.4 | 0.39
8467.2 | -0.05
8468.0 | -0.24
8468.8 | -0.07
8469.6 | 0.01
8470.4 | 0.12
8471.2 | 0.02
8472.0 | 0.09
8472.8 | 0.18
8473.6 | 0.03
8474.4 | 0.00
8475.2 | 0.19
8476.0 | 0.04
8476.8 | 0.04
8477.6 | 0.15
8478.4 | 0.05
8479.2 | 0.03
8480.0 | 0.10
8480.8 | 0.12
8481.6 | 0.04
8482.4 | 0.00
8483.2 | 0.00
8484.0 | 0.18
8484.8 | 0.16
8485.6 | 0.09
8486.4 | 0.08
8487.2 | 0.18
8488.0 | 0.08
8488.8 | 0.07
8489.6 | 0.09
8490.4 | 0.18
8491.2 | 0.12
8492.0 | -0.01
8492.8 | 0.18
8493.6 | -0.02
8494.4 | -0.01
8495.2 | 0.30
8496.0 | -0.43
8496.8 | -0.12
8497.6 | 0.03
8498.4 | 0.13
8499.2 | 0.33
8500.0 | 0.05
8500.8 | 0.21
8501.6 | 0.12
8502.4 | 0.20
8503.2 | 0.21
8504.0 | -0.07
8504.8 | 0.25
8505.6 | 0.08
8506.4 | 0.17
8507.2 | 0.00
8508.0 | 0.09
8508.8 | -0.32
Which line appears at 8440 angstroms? H-gamma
